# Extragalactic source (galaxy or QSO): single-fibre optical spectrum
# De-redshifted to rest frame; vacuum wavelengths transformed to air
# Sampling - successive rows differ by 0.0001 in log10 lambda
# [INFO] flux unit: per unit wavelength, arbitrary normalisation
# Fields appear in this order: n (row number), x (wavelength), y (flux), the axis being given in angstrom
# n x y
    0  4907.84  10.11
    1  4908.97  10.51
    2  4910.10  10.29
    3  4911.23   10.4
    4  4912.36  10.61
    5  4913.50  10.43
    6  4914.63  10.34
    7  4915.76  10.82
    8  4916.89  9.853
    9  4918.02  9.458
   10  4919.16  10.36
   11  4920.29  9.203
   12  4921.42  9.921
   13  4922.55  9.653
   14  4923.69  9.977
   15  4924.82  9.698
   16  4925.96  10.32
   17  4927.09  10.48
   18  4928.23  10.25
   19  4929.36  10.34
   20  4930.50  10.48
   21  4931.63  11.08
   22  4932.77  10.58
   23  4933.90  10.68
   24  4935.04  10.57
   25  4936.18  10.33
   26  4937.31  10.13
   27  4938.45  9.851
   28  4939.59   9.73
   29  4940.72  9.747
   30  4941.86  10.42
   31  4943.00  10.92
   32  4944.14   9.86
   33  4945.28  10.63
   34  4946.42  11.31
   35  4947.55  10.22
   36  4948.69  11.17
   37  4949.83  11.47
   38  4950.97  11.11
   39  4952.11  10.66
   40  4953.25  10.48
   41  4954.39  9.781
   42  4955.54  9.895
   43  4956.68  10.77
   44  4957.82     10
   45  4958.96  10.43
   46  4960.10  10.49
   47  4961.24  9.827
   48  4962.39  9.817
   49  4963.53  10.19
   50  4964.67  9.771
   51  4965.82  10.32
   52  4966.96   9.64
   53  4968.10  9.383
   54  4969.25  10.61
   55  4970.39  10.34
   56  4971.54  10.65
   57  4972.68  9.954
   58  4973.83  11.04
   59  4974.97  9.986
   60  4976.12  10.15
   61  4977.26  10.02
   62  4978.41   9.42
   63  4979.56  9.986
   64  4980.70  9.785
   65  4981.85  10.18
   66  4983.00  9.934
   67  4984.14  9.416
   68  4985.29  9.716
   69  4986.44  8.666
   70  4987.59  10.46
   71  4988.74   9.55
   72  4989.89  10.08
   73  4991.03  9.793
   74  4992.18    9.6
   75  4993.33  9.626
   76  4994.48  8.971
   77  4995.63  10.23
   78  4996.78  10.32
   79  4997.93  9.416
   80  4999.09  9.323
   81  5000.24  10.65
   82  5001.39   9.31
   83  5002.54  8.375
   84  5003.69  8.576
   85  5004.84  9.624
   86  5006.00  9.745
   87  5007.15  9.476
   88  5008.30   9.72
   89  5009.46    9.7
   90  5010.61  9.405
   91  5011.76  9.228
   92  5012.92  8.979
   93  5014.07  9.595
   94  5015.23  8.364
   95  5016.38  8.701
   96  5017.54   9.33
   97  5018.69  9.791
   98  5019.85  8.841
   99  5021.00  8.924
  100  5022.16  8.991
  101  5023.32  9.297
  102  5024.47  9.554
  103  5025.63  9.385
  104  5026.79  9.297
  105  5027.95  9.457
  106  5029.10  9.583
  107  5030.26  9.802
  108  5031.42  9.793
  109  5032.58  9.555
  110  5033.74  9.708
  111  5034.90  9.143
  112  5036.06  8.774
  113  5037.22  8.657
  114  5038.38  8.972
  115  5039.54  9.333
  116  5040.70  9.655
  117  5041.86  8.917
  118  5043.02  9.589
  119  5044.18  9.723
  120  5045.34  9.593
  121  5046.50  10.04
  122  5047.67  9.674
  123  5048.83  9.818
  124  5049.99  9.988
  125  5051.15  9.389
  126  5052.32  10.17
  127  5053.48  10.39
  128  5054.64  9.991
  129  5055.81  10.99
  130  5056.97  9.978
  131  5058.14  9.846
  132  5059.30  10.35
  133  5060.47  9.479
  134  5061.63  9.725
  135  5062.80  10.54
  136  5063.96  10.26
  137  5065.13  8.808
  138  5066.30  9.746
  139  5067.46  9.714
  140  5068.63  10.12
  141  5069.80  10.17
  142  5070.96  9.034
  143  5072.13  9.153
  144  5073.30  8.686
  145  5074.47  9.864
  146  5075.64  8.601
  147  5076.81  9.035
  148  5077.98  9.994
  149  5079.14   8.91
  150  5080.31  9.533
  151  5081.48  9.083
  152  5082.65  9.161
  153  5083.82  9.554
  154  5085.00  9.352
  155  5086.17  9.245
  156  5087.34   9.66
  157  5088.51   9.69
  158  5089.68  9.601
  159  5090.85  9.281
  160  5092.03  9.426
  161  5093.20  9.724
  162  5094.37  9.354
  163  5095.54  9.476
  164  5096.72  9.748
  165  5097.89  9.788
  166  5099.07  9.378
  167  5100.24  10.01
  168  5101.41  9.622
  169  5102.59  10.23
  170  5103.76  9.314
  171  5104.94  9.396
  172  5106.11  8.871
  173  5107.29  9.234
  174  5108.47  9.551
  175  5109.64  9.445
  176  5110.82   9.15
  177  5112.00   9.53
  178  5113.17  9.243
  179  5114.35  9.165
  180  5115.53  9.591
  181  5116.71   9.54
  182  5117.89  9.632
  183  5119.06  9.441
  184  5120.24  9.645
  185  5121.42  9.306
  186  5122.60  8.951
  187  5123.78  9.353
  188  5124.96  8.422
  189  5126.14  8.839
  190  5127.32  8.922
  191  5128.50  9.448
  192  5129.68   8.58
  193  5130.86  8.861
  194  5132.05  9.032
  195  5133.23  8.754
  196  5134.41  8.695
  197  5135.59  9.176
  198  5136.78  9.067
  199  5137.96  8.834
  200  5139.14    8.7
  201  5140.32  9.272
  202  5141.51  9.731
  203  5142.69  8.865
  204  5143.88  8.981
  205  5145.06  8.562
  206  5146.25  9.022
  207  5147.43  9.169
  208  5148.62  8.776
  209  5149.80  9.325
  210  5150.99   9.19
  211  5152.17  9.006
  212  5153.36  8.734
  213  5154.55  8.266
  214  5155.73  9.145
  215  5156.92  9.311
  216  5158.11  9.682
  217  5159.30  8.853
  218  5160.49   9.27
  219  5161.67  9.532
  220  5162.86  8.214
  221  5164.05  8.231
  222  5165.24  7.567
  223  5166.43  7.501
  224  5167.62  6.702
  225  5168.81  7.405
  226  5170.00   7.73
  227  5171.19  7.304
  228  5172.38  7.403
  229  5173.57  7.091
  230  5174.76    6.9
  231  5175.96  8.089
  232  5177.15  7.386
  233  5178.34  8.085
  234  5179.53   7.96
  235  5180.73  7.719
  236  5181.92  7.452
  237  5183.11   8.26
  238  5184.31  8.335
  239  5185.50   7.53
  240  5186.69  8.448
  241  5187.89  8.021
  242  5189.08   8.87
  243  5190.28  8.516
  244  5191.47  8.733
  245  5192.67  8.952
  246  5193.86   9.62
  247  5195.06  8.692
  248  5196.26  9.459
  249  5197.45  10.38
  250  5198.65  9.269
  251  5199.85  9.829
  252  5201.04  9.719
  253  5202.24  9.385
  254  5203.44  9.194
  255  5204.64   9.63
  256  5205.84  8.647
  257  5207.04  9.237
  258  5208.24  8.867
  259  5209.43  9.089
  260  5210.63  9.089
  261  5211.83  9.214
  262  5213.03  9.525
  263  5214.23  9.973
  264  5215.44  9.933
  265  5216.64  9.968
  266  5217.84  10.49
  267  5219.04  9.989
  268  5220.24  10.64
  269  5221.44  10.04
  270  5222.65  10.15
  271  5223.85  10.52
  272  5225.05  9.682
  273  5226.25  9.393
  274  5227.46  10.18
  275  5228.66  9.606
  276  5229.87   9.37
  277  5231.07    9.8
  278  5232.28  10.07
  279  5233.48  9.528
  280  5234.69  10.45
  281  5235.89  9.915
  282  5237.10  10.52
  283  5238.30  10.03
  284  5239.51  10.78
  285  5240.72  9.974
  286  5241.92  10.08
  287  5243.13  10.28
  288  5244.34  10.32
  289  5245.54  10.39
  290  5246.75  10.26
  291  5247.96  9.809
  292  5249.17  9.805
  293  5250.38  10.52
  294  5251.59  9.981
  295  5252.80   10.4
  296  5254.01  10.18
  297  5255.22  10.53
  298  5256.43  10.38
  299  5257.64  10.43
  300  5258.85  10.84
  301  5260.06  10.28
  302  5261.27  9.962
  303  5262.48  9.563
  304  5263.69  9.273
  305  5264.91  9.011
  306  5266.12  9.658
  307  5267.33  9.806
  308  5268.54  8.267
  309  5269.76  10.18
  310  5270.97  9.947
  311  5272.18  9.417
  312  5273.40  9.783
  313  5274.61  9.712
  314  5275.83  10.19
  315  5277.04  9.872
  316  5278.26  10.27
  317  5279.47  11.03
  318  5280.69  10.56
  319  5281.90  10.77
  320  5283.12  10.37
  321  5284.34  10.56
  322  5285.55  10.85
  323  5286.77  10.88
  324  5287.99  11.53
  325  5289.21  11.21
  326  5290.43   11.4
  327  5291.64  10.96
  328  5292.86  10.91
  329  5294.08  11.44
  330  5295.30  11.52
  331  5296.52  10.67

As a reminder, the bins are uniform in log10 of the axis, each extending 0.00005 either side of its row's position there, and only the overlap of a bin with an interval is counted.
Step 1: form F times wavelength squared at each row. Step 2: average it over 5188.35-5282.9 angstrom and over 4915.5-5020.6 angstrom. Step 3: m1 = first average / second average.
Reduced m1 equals 1.10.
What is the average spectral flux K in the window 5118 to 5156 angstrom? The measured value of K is 9.01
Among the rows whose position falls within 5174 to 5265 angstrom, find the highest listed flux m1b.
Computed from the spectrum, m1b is 10.84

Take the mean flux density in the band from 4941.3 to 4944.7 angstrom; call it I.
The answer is 10.4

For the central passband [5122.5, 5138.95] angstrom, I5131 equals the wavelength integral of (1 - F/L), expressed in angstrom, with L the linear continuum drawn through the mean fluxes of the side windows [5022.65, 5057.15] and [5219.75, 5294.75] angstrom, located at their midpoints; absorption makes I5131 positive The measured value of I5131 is 1.6 angstrom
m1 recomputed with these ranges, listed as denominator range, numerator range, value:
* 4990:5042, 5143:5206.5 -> 0.97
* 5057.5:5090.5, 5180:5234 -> 1.03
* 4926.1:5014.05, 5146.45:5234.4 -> 0.97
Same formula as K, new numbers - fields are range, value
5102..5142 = 9.2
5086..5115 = 9.49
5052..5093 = 9.63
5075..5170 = 9.11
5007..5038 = 9.29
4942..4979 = 10.3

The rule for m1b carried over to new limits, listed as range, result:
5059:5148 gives 10.54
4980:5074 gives 10.99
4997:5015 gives 10.65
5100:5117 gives 10.23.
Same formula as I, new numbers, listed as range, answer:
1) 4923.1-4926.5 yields 9.97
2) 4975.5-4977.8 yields 10.1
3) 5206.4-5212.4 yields 9.11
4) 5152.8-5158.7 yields 9.03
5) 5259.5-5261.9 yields 10.1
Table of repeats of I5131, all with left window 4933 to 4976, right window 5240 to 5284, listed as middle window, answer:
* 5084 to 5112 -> 1.92 angstrom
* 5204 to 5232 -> 1.11 angstrom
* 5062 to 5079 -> 1.15 angstrom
